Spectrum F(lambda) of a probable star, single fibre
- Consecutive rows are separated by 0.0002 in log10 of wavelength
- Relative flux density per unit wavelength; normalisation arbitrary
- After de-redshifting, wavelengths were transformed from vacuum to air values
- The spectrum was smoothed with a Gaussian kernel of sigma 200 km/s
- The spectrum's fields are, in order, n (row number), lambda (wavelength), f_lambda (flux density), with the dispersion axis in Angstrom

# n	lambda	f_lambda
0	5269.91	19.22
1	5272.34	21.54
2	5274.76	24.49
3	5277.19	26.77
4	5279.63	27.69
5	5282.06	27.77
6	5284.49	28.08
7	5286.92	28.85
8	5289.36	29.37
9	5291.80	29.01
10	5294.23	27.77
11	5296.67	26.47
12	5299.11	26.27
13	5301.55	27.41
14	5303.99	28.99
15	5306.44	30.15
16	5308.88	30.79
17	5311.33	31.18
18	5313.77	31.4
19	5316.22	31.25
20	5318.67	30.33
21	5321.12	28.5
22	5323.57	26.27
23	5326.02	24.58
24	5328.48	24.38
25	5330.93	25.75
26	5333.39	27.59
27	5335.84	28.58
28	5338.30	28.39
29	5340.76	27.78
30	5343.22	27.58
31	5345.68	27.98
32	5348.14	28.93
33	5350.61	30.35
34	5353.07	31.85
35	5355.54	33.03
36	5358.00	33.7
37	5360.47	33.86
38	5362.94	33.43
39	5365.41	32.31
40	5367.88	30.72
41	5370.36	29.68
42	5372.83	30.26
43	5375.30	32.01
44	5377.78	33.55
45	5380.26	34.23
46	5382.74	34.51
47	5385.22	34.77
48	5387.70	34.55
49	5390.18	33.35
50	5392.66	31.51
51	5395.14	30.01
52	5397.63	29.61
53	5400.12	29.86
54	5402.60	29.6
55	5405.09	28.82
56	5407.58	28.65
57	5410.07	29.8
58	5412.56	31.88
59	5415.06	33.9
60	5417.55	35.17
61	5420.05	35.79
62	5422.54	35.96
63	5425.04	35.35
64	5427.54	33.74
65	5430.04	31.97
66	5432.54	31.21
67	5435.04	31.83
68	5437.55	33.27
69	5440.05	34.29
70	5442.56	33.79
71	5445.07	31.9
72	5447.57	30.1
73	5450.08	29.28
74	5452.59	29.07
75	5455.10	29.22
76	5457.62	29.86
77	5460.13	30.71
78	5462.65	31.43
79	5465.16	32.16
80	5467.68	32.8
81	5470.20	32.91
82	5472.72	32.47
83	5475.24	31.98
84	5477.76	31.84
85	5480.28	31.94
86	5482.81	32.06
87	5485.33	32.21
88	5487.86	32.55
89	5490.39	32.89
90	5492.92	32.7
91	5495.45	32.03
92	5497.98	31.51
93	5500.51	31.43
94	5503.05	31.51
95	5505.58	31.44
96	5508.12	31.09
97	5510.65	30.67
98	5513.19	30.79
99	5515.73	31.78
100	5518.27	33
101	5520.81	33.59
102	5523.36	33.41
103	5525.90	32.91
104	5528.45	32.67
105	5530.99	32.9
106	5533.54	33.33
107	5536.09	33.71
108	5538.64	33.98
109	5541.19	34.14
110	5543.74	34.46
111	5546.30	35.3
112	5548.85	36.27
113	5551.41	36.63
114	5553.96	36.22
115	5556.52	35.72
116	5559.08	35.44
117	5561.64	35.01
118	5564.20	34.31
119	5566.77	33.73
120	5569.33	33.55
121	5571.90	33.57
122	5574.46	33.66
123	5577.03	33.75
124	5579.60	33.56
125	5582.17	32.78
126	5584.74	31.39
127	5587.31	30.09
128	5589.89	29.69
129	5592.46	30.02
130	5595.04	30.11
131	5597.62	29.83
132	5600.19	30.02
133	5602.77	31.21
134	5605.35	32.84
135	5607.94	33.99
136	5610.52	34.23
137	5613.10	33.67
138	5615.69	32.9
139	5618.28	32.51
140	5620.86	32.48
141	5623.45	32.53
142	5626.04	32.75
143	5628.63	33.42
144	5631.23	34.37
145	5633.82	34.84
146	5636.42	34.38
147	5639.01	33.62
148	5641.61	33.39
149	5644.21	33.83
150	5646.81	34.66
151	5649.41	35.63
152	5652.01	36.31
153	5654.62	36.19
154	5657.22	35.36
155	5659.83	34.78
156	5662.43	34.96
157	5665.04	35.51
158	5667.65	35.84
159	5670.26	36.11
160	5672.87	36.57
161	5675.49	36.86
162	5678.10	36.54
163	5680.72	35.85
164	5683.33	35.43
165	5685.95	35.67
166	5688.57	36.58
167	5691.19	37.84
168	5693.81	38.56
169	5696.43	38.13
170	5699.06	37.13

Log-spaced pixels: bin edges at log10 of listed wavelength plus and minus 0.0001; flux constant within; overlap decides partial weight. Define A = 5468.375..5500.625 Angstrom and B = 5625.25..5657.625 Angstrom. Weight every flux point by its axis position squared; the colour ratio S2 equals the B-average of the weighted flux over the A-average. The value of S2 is 1.1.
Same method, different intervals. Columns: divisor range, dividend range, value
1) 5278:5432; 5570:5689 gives 1.23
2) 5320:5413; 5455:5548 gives 1.12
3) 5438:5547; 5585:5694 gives 1.12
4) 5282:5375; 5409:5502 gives 1.15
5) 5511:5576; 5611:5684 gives 1.06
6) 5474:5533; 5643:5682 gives 1.17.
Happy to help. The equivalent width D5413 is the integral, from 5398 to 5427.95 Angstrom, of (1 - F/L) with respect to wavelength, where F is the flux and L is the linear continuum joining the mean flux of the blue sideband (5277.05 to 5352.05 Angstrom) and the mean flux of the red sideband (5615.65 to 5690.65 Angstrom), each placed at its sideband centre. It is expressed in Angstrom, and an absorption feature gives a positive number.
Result -2.0 Angstrom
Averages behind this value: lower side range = 28.3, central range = 32.3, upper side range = 34.9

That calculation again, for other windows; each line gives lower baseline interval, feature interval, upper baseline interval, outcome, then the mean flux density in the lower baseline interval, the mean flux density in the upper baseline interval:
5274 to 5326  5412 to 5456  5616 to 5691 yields -2.55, 28.5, 34.9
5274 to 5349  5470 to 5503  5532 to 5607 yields -0.58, 28.1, 33.2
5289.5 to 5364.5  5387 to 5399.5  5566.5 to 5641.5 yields -0.68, 29.1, 32.6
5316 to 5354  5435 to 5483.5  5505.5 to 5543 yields -0.86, 28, 32.7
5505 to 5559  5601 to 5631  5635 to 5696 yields 1.69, 33.6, 35.7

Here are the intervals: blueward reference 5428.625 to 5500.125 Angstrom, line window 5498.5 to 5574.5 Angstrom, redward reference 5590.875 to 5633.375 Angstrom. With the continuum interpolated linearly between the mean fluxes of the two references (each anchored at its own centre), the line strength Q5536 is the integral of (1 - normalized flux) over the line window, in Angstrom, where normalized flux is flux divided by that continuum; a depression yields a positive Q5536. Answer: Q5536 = -3.5 Angstrom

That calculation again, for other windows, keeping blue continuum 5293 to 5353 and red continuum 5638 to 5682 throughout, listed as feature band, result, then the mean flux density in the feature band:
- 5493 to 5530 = 0.3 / 32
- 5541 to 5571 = -1.7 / 35.1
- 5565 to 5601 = 2.0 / 31.9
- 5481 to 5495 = -0.3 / 32.4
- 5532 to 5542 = -0.3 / 33.7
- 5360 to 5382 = -2.1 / 32.2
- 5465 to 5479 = -0.4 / 32.4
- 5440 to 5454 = -0.1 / 31.1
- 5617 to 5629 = 0.7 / 32.7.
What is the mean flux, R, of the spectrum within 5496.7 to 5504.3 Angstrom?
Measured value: 31.5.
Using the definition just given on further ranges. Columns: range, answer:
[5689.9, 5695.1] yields 38.2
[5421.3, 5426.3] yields 35.6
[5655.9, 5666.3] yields 35.2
